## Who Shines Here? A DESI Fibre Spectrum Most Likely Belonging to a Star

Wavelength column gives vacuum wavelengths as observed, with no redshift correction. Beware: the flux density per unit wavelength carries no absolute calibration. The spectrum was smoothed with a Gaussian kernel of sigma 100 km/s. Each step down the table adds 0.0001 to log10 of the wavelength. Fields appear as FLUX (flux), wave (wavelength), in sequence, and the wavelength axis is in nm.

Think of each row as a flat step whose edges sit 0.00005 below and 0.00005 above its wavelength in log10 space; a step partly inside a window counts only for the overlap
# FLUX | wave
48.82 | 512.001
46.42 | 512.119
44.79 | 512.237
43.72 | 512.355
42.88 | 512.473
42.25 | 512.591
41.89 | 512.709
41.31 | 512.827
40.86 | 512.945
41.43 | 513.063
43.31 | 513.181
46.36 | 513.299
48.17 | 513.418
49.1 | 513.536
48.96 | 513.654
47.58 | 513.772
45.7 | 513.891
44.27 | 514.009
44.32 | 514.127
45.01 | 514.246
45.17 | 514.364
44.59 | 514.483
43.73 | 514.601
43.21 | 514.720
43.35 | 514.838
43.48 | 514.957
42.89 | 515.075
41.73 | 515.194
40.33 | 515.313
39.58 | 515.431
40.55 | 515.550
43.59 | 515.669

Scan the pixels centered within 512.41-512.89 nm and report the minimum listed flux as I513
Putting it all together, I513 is 41.31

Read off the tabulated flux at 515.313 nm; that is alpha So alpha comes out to 40.33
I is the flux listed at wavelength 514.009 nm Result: 44.27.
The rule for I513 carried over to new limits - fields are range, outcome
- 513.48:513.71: 48.96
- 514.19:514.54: 44.59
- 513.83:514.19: 44.27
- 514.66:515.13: 42.89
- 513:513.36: 41.43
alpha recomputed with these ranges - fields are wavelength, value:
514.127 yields 44.32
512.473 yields 42.88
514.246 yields 45.01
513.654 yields 48.96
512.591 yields 42.25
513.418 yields 48.17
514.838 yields 43.35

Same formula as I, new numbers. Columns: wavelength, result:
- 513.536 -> 49.1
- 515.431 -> 39.58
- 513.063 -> 41.43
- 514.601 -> 43.73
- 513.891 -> 45.7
